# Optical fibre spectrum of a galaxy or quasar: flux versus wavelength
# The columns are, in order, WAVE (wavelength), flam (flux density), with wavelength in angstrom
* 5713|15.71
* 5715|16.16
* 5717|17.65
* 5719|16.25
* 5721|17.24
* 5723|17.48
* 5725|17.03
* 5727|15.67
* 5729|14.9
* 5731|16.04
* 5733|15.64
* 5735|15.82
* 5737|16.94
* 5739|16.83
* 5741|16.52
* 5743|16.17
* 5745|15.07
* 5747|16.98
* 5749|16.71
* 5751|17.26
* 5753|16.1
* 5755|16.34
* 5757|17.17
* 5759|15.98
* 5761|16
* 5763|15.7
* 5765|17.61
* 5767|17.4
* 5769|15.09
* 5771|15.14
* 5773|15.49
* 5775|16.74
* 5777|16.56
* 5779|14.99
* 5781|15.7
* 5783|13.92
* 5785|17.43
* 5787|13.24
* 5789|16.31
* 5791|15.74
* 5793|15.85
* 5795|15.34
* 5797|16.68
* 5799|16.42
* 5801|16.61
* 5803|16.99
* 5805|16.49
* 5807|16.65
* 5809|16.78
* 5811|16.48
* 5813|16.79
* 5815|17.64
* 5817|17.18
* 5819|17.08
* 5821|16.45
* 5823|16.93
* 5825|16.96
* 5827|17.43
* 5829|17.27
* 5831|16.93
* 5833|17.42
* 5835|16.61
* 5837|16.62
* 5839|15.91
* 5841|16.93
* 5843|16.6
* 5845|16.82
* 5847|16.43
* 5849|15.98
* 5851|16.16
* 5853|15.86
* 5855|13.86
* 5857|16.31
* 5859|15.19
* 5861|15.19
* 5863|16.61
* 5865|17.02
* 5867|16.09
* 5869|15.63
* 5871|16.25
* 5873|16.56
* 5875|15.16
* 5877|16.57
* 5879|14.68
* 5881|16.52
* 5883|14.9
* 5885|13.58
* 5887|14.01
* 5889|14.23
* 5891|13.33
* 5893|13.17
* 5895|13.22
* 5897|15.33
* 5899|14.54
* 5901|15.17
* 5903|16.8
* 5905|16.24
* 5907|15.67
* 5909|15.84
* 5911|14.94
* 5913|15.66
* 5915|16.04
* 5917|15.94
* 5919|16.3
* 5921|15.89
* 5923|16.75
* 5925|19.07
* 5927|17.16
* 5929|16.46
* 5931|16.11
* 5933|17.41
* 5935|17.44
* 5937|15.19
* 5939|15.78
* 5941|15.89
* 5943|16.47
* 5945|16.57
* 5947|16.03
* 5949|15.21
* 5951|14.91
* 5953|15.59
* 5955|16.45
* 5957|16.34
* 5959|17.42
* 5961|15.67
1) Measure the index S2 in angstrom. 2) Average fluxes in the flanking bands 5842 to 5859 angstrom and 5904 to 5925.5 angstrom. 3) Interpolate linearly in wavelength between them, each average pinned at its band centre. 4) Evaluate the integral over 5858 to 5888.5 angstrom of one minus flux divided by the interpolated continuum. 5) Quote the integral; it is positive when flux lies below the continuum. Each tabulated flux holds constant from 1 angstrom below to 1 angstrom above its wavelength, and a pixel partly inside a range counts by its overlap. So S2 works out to 0.9 angstrom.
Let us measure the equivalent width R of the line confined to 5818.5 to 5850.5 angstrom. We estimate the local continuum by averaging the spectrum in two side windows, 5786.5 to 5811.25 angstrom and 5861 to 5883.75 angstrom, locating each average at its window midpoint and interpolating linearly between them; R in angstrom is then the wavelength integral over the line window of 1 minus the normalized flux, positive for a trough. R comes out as -1.36 angstrom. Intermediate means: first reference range 16.2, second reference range 16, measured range 16.8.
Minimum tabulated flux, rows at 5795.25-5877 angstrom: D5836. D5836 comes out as 13.86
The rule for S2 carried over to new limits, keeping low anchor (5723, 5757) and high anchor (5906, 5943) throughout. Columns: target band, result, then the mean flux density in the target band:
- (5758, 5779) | 0.3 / 16.1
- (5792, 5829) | -0.9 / 16.7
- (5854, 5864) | 0.5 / 15.4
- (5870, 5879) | 0.2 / 16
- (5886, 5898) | 1.8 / 13.9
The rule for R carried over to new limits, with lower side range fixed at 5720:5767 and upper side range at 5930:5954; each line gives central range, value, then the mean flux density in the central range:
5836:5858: 0.13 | 16.1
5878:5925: 2.56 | 15.2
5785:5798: 0.52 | 15.7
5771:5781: 0.32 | 15.8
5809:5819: -0.44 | 17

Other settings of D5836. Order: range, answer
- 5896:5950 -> 14.54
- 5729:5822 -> 13.24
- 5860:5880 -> 14.68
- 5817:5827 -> 16.45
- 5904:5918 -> 14.94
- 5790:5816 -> 15.34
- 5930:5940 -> 15.19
